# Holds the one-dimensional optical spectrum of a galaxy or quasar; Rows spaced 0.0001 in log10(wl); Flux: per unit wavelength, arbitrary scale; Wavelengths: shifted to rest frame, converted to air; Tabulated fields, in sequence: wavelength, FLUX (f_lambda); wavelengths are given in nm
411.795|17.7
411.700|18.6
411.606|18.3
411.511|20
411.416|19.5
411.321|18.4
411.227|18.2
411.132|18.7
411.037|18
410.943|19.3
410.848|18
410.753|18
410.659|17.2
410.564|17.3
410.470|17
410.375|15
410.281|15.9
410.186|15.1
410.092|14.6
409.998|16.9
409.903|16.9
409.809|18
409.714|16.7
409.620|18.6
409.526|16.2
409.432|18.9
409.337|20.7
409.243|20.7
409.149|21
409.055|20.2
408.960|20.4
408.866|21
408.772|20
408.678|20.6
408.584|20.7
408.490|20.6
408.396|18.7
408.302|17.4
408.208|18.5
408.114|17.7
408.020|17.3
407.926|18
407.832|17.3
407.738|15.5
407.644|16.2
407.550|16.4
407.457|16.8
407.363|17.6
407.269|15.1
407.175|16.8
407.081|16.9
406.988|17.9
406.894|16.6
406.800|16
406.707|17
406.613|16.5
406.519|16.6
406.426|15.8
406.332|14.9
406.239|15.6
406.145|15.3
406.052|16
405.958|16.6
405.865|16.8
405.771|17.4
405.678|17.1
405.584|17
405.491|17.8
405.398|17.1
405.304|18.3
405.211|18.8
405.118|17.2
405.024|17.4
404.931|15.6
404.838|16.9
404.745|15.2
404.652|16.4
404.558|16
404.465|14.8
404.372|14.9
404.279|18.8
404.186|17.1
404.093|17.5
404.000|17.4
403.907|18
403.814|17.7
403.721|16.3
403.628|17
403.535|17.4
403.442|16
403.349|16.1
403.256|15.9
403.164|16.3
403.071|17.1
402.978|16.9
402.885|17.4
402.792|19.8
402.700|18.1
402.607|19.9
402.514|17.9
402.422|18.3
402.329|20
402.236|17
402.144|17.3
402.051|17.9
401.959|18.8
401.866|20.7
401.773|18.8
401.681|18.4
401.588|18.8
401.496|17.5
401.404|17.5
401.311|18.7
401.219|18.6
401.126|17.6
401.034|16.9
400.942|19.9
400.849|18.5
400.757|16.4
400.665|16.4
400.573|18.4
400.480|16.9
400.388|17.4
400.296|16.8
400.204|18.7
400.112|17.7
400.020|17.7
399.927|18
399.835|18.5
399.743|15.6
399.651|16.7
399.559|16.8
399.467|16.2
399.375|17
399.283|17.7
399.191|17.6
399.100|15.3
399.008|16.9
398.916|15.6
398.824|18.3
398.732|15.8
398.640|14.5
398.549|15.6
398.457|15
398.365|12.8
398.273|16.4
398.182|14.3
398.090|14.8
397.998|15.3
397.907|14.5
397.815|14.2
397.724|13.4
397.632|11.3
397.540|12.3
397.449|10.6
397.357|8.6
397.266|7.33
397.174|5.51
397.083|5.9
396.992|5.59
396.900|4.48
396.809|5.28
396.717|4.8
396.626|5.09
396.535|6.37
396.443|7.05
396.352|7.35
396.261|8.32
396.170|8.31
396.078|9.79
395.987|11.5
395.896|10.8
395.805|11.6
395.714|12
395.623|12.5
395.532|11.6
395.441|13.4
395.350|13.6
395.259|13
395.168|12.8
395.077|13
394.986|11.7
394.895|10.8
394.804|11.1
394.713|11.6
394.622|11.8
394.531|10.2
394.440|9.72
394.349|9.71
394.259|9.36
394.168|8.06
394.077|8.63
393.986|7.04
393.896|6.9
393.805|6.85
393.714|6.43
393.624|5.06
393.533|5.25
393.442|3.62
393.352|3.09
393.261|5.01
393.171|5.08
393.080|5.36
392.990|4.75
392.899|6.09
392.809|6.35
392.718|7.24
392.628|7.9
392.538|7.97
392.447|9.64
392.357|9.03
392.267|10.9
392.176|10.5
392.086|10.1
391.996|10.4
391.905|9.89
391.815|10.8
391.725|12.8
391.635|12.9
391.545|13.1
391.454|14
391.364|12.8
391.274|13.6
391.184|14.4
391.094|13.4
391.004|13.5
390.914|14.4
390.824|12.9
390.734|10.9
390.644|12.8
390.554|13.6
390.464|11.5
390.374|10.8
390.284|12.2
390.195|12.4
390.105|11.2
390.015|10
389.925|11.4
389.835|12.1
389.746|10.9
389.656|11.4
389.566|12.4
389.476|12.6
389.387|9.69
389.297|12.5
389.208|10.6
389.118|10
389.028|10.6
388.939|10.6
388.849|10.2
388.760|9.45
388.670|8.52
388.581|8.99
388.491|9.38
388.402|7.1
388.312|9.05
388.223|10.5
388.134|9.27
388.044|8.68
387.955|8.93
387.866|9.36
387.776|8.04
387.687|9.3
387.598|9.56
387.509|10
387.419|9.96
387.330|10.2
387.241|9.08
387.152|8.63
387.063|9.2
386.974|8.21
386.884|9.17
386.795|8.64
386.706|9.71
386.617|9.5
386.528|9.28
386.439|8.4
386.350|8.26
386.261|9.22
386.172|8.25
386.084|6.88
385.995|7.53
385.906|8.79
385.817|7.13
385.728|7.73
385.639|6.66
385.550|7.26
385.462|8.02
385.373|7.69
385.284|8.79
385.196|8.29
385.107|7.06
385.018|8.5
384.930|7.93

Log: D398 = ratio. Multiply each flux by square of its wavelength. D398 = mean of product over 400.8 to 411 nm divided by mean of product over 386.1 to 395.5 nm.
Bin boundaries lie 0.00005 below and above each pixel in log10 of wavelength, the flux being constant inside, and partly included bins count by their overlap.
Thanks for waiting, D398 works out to 1.91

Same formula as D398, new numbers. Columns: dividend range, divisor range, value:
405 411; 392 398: 2.10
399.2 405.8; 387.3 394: 1.89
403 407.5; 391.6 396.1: 1.90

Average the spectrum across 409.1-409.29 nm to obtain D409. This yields 20.9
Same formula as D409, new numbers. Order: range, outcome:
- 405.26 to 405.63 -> 17.5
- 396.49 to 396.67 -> 5.74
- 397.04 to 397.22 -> 5.71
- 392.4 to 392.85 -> 7.84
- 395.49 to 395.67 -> 12.1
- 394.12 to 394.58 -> 9.42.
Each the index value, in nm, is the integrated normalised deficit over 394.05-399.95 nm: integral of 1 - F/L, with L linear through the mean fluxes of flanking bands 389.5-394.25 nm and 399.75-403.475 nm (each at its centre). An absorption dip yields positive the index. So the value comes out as 0.90 nm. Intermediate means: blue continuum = 9.79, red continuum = 17.9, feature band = 12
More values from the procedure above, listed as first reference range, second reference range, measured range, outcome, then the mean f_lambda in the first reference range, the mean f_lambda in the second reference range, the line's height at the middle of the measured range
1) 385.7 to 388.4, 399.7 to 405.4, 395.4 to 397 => 0.60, 8.86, 17.5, 14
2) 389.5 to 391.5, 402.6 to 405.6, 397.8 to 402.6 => -0.43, 12.4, 17.1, 15.7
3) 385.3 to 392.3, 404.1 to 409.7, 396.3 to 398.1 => 0.63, 10.3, 17.5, 13.6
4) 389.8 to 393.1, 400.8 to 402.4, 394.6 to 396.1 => 0.20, 10.9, 18.4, 13.8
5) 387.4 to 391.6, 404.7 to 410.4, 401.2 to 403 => -0.34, 11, 17.4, 15.5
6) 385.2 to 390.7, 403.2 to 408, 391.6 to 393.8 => 0.72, 9.64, 16.7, 11.5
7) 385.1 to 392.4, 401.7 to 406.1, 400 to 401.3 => -0.16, 10.2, 17.3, 15.8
